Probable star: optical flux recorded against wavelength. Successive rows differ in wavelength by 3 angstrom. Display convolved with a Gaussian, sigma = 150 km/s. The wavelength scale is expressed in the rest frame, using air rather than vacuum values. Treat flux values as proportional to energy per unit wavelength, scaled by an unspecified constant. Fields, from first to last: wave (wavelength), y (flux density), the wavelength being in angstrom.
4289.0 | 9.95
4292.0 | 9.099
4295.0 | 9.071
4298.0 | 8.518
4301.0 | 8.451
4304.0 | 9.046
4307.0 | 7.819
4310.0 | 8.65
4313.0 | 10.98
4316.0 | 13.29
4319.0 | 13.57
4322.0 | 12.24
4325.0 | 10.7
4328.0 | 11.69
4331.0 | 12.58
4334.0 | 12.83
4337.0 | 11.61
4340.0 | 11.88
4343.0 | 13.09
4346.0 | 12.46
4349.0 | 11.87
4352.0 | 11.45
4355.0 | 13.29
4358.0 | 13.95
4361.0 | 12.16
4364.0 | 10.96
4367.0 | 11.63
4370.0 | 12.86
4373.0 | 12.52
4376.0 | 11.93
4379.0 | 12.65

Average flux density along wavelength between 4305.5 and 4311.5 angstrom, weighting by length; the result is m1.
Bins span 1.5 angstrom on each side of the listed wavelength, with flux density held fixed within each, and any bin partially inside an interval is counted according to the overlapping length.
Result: 8.23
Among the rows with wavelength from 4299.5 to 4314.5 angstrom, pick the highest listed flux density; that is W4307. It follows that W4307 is 10.98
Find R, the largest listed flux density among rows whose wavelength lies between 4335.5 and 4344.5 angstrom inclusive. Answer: 13.09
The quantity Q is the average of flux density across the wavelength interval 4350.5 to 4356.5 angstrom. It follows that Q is 12.4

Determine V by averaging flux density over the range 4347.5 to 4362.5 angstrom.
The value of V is 12.5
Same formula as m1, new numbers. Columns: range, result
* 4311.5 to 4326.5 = 12.2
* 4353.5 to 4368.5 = 12.4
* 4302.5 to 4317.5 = 9.96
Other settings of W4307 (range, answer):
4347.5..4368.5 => 13.95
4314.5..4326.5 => 13.57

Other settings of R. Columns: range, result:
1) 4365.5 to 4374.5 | 12.86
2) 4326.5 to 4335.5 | 12.83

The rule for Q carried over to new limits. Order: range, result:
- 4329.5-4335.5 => 12.7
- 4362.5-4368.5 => 11.3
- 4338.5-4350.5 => 12.3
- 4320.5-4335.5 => 12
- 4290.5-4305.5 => 8.84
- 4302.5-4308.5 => 8.43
